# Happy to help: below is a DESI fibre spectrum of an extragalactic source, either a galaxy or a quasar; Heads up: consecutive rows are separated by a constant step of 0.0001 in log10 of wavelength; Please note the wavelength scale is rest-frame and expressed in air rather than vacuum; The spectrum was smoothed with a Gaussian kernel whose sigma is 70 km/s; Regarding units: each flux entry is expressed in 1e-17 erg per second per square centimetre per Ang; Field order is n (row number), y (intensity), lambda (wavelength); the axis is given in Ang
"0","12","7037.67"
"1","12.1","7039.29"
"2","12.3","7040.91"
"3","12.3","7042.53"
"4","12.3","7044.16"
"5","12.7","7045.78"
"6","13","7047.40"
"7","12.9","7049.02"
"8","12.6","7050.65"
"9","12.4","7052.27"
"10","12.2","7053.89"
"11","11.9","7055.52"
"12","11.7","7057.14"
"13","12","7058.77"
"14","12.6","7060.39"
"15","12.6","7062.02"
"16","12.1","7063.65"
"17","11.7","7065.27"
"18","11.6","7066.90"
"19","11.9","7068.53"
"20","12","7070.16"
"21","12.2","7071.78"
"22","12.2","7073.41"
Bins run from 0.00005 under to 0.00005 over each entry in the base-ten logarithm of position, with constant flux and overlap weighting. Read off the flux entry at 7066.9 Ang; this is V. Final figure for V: 11.6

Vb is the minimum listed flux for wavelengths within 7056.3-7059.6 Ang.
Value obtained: 11.7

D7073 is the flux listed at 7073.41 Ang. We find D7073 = 12.2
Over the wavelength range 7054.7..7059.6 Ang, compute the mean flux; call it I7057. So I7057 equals 11.9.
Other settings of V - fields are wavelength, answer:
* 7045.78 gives 12.7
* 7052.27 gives 12.4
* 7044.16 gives 12.3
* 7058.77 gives 12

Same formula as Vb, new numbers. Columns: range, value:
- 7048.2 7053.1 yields 12.4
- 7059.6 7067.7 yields 11.6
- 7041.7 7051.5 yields 12.3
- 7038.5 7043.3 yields 12.1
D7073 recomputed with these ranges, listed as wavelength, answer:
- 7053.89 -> 12.2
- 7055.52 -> 11.9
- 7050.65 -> 12.6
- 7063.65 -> 12.1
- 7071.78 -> 12.2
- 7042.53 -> 12.3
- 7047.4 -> 13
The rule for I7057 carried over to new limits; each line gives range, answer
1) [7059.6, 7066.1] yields 12.2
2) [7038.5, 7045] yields 12.2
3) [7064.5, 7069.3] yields 11.7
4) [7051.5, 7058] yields 12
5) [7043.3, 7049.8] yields 12.7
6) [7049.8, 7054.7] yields 12.4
